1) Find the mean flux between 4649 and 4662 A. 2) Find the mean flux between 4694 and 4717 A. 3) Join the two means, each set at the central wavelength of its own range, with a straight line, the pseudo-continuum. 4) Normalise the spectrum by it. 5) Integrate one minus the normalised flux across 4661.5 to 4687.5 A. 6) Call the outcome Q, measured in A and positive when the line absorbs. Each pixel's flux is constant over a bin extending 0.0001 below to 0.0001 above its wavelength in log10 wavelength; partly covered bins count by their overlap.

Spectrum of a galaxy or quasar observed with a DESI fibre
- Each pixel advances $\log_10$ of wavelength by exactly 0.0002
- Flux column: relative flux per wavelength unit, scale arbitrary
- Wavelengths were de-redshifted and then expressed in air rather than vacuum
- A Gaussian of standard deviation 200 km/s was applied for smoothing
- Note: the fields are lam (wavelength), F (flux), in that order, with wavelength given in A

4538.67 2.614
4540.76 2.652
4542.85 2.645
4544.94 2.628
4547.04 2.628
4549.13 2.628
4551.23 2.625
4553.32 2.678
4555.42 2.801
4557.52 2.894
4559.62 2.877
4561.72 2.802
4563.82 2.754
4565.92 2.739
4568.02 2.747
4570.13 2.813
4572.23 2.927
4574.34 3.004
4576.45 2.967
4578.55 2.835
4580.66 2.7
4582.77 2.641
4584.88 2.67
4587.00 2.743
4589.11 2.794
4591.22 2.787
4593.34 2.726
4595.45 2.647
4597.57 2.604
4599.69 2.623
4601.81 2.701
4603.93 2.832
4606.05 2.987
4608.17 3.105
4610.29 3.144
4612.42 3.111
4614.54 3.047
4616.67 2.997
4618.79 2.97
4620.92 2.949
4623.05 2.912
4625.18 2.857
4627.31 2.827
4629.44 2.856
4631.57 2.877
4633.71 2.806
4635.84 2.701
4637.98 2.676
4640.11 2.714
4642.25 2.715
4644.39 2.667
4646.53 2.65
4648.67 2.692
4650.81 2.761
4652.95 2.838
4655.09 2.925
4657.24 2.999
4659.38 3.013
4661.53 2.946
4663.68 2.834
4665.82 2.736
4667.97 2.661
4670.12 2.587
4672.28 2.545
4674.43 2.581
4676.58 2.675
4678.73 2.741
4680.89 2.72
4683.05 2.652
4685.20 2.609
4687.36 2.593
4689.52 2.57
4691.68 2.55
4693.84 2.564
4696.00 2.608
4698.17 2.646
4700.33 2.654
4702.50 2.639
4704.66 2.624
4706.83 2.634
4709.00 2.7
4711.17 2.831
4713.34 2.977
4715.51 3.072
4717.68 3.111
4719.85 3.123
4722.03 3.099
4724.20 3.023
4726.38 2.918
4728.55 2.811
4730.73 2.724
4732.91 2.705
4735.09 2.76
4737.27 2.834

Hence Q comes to 1.49 A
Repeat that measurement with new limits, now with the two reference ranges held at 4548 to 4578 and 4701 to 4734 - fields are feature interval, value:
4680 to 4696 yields 1.4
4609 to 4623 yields -1.0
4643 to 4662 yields 0.1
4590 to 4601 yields 0.5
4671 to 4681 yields 0.7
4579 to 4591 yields 0.4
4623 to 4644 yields 0.4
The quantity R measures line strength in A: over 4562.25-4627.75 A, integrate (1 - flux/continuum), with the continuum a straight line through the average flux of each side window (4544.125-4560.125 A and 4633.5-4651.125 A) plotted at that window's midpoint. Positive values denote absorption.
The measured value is -3.3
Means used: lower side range 2.72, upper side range 2.7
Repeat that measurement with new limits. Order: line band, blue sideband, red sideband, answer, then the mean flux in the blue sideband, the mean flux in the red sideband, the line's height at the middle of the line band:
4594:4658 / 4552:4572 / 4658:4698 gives -2.5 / 2.79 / 2.68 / 2.73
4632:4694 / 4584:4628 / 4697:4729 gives 3.0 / 2.86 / 2.86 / 2.86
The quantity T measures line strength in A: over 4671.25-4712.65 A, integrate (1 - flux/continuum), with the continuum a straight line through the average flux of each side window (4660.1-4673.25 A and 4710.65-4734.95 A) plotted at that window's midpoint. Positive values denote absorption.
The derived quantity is 2.64 A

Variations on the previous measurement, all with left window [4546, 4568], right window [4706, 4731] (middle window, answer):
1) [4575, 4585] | 0.0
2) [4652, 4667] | -0.2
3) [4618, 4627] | -0.3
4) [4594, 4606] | 0.4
